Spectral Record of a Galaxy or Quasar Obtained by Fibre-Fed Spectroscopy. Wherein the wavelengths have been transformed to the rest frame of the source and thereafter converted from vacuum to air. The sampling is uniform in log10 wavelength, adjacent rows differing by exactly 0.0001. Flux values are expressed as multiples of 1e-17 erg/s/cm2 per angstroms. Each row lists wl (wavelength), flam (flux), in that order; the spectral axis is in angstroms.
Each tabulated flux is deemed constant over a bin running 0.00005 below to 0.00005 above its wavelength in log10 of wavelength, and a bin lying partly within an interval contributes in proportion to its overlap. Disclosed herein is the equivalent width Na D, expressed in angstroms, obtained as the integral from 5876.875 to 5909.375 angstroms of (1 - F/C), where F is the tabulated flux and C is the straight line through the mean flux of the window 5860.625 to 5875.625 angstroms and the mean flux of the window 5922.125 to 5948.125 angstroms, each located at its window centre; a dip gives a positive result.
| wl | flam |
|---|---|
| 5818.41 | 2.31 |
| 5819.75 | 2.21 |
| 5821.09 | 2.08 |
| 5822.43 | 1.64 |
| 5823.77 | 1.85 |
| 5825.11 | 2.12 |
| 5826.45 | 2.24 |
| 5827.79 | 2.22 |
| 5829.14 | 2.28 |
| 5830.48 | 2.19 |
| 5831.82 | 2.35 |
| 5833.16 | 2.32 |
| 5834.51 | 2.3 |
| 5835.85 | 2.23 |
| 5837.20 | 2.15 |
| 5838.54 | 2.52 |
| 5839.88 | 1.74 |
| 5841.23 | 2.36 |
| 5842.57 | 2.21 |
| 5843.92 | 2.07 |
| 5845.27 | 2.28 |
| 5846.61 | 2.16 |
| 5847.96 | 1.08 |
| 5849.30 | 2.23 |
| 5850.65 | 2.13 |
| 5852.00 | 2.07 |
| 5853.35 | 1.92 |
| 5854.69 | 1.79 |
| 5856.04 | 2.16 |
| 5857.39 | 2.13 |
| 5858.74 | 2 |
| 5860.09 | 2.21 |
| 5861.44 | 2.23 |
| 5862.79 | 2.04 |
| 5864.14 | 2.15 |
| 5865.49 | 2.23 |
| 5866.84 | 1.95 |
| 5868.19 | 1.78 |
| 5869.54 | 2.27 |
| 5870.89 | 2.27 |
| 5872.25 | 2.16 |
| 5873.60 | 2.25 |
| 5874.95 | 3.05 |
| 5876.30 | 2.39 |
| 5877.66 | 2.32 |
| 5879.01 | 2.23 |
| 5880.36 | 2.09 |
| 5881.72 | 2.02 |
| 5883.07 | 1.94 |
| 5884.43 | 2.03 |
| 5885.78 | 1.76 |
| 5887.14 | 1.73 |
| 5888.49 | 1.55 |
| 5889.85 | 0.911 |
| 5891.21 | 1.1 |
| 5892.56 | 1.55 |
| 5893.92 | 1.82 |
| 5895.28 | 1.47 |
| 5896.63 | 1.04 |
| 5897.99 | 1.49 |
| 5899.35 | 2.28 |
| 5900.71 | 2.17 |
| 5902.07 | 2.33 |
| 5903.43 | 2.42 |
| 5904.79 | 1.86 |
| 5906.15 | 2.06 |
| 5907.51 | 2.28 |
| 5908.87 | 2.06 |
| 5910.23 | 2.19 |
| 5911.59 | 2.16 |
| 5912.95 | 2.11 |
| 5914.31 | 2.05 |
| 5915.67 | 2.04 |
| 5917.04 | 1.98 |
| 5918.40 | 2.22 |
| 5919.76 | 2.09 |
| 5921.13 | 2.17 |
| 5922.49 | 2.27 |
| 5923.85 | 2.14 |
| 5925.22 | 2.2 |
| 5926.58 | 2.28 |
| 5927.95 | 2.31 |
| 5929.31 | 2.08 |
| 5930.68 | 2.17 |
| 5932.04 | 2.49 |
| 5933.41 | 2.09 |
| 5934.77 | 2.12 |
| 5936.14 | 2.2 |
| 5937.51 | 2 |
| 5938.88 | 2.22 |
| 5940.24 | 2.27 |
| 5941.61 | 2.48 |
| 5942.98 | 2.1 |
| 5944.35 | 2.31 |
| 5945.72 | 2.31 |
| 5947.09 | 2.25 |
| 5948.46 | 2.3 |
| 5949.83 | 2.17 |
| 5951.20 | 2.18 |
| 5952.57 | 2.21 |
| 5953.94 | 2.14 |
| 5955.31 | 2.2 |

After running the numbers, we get 5.34 angstroms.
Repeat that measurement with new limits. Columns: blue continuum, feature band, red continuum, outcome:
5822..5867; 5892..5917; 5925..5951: 2.5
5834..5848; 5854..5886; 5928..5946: 0.3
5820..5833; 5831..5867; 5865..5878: 1.3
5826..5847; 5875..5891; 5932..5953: 2.1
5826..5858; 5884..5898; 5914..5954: 4.4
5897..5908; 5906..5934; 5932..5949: -0.2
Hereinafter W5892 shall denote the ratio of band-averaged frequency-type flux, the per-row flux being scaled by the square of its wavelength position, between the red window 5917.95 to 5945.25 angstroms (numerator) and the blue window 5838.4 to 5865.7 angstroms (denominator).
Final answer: 1.1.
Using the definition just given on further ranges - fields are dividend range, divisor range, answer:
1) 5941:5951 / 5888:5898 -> 1.70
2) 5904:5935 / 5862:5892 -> 1.09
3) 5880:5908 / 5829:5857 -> 0.86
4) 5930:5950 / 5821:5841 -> 1.08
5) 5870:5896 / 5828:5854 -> 0.92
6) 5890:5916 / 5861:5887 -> 0.89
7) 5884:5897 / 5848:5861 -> 0.75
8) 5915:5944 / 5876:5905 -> 1.21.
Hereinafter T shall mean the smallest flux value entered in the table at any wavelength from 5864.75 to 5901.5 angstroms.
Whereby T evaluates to 0.911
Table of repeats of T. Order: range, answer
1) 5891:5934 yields 1.04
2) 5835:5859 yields 1.08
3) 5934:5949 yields 2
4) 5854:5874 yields 1.78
